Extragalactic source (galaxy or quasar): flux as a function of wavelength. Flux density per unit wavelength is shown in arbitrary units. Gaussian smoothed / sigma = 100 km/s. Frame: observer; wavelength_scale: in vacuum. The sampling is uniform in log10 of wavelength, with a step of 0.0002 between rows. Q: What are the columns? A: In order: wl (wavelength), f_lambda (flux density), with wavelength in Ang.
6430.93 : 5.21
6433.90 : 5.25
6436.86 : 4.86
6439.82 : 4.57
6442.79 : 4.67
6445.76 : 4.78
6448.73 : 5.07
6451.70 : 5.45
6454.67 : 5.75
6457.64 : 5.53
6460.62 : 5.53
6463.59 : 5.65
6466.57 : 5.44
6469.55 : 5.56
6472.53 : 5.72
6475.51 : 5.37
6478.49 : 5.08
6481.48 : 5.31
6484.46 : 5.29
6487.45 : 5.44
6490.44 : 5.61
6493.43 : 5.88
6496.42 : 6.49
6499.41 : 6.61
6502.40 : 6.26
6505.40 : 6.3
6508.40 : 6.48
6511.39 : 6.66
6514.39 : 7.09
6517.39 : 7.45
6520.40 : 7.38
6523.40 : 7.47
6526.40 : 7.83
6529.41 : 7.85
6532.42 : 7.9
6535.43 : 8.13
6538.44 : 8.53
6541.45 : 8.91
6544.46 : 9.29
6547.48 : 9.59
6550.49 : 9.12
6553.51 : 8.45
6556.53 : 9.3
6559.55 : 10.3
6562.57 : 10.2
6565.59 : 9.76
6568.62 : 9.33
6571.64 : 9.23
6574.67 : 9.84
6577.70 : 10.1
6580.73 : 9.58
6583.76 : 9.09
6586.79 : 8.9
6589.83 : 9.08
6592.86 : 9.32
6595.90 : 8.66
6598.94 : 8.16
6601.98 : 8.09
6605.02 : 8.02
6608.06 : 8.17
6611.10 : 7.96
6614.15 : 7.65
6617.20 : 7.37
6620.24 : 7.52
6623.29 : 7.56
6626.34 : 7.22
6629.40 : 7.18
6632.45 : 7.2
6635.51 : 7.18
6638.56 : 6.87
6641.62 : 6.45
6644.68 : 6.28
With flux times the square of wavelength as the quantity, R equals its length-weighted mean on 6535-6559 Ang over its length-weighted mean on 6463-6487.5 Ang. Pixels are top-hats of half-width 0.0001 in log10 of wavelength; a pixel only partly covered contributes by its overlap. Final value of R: 1.7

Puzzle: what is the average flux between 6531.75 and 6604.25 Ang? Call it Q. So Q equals 9.12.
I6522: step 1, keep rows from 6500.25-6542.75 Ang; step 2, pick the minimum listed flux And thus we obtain 6.26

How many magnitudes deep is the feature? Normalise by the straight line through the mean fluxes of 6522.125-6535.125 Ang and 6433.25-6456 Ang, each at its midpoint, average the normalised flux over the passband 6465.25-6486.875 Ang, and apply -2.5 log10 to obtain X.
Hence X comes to 0.13 mag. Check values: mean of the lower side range 5.04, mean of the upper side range 7.8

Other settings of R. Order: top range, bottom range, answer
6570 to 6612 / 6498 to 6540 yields 1.25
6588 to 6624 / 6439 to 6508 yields 1.52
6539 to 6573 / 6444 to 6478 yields 1.78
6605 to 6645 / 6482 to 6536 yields 1.13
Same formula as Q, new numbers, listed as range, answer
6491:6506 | 6.27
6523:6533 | 7.78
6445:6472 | 5.45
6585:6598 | 8.95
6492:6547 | 7.41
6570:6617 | 8.75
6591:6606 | 8.48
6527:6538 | 8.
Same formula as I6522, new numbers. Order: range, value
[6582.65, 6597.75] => 8.66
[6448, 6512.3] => 5.07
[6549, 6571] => 8.45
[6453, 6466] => 5.53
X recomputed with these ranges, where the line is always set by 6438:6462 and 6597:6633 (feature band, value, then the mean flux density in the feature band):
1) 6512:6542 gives -0.221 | 7.78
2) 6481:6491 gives 0.061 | 5.4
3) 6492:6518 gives -0.094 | 6.55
